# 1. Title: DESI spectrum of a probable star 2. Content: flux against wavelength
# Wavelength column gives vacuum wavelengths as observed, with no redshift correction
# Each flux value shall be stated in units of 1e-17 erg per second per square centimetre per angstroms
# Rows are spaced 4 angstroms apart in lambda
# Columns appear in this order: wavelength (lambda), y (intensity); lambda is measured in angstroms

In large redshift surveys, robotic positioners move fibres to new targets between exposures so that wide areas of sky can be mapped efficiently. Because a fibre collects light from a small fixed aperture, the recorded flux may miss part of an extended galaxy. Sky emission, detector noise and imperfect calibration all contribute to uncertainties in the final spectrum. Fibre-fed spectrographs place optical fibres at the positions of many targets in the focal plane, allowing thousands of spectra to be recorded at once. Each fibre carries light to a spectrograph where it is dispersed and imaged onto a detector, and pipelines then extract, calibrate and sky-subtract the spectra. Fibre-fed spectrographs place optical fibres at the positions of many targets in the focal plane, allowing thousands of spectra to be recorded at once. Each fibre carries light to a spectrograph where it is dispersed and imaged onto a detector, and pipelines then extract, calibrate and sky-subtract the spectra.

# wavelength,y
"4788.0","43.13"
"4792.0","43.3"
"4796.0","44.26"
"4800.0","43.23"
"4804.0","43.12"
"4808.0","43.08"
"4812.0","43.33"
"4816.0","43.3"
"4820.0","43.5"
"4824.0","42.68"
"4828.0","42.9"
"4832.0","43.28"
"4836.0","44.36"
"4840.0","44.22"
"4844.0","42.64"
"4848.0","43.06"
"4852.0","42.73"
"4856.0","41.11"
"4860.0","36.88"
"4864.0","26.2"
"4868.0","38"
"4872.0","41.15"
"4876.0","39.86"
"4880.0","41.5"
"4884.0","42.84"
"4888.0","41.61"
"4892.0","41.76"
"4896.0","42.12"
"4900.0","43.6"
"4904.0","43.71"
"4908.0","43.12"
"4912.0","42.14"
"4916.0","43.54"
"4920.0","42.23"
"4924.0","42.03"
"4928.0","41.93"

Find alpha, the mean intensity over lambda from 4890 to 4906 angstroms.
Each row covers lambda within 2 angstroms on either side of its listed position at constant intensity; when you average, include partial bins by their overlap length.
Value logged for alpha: 42.8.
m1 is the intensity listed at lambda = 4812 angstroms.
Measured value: 43.33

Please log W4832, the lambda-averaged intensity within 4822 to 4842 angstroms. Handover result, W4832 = 43.5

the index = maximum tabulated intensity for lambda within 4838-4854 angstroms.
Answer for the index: 44.22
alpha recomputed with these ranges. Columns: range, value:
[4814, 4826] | 43.2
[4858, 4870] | 33.7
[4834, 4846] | 43.7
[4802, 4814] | 43.2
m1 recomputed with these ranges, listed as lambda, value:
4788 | 43.13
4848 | 43.06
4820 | 43.5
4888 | 41.61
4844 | 42.64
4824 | 42.68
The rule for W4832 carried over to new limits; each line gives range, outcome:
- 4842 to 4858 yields 42.4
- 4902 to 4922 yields 42.9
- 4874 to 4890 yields 41.5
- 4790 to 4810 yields 43.4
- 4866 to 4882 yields 40.1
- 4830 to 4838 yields 43.8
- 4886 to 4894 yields 41.7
